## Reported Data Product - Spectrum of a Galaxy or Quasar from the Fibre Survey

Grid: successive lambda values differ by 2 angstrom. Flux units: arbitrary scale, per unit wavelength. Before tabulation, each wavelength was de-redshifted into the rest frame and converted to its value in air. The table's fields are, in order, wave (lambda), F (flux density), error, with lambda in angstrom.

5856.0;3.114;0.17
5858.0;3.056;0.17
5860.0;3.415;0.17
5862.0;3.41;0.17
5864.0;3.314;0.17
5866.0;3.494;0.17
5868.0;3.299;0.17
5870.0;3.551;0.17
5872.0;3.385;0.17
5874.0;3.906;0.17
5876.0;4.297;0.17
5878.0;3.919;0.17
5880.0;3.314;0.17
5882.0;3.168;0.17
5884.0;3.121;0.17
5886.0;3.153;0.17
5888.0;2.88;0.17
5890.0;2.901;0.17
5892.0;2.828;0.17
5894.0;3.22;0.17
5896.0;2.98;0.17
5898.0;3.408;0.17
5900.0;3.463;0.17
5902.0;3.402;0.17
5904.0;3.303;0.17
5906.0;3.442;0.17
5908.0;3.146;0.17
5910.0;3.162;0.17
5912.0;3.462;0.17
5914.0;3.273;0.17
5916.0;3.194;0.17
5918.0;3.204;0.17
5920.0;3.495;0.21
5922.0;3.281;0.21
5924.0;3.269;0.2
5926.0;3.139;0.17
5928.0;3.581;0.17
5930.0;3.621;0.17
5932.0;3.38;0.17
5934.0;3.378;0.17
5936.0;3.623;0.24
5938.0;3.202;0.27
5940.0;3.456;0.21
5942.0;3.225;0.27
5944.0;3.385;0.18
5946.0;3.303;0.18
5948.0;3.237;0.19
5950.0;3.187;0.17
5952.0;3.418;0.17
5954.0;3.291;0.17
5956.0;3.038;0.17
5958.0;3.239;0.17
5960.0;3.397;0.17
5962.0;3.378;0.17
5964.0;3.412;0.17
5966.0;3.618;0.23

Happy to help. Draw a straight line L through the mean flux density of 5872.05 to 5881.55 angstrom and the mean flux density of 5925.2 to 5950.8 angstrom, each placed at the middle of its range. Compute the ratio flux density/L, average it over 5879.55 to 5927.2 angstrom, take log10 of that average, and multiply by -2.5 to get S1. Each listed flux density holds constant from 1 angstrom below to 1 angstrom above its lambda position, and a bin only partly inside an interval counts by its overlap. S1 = 0.12 mag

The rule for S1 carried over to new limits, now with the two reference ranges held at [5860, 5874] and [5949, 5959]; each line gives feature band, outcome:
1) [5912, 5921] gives 0.005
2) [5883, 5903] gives 0.082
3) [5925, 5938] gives -0.047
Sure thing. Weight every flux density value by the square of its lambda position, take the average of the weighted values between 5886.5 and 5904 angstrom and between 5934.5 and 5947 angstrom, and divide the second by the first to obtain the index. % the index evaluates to 1.1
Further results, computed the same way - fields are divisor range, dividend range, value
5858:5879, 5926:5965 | 0.96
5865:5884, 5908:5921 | 0.93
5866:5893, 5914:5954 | 1.01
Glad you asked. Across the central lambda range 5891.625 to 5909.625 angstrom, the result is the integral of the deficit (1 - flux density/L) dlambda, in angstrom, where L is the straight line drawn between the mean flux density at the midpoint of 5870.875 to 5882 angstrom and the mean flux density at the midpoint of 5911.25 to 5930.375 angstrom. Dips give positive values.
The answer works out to 1.3 angstrom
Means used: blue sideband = 3.71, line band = 3.26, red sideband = 3.34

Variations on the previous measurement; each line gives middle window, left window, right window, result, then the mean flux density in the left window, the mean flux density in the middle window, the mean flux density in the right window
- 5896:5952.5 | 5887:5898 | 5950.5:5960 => -3.7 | 3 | 3.34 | 3.26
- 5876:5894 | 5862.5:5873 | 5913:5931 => 0.9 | 3.41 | 3.23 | 3.34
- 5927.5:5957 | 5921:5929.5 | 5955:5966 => -0.2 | 3.34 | 3.35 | 3.32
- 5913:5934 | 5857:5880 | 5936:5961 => 0.2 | 3.54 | 3.35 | 3.3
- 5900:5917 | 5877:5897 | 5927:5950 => -0.3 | 3.15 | 3.31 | 3.39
